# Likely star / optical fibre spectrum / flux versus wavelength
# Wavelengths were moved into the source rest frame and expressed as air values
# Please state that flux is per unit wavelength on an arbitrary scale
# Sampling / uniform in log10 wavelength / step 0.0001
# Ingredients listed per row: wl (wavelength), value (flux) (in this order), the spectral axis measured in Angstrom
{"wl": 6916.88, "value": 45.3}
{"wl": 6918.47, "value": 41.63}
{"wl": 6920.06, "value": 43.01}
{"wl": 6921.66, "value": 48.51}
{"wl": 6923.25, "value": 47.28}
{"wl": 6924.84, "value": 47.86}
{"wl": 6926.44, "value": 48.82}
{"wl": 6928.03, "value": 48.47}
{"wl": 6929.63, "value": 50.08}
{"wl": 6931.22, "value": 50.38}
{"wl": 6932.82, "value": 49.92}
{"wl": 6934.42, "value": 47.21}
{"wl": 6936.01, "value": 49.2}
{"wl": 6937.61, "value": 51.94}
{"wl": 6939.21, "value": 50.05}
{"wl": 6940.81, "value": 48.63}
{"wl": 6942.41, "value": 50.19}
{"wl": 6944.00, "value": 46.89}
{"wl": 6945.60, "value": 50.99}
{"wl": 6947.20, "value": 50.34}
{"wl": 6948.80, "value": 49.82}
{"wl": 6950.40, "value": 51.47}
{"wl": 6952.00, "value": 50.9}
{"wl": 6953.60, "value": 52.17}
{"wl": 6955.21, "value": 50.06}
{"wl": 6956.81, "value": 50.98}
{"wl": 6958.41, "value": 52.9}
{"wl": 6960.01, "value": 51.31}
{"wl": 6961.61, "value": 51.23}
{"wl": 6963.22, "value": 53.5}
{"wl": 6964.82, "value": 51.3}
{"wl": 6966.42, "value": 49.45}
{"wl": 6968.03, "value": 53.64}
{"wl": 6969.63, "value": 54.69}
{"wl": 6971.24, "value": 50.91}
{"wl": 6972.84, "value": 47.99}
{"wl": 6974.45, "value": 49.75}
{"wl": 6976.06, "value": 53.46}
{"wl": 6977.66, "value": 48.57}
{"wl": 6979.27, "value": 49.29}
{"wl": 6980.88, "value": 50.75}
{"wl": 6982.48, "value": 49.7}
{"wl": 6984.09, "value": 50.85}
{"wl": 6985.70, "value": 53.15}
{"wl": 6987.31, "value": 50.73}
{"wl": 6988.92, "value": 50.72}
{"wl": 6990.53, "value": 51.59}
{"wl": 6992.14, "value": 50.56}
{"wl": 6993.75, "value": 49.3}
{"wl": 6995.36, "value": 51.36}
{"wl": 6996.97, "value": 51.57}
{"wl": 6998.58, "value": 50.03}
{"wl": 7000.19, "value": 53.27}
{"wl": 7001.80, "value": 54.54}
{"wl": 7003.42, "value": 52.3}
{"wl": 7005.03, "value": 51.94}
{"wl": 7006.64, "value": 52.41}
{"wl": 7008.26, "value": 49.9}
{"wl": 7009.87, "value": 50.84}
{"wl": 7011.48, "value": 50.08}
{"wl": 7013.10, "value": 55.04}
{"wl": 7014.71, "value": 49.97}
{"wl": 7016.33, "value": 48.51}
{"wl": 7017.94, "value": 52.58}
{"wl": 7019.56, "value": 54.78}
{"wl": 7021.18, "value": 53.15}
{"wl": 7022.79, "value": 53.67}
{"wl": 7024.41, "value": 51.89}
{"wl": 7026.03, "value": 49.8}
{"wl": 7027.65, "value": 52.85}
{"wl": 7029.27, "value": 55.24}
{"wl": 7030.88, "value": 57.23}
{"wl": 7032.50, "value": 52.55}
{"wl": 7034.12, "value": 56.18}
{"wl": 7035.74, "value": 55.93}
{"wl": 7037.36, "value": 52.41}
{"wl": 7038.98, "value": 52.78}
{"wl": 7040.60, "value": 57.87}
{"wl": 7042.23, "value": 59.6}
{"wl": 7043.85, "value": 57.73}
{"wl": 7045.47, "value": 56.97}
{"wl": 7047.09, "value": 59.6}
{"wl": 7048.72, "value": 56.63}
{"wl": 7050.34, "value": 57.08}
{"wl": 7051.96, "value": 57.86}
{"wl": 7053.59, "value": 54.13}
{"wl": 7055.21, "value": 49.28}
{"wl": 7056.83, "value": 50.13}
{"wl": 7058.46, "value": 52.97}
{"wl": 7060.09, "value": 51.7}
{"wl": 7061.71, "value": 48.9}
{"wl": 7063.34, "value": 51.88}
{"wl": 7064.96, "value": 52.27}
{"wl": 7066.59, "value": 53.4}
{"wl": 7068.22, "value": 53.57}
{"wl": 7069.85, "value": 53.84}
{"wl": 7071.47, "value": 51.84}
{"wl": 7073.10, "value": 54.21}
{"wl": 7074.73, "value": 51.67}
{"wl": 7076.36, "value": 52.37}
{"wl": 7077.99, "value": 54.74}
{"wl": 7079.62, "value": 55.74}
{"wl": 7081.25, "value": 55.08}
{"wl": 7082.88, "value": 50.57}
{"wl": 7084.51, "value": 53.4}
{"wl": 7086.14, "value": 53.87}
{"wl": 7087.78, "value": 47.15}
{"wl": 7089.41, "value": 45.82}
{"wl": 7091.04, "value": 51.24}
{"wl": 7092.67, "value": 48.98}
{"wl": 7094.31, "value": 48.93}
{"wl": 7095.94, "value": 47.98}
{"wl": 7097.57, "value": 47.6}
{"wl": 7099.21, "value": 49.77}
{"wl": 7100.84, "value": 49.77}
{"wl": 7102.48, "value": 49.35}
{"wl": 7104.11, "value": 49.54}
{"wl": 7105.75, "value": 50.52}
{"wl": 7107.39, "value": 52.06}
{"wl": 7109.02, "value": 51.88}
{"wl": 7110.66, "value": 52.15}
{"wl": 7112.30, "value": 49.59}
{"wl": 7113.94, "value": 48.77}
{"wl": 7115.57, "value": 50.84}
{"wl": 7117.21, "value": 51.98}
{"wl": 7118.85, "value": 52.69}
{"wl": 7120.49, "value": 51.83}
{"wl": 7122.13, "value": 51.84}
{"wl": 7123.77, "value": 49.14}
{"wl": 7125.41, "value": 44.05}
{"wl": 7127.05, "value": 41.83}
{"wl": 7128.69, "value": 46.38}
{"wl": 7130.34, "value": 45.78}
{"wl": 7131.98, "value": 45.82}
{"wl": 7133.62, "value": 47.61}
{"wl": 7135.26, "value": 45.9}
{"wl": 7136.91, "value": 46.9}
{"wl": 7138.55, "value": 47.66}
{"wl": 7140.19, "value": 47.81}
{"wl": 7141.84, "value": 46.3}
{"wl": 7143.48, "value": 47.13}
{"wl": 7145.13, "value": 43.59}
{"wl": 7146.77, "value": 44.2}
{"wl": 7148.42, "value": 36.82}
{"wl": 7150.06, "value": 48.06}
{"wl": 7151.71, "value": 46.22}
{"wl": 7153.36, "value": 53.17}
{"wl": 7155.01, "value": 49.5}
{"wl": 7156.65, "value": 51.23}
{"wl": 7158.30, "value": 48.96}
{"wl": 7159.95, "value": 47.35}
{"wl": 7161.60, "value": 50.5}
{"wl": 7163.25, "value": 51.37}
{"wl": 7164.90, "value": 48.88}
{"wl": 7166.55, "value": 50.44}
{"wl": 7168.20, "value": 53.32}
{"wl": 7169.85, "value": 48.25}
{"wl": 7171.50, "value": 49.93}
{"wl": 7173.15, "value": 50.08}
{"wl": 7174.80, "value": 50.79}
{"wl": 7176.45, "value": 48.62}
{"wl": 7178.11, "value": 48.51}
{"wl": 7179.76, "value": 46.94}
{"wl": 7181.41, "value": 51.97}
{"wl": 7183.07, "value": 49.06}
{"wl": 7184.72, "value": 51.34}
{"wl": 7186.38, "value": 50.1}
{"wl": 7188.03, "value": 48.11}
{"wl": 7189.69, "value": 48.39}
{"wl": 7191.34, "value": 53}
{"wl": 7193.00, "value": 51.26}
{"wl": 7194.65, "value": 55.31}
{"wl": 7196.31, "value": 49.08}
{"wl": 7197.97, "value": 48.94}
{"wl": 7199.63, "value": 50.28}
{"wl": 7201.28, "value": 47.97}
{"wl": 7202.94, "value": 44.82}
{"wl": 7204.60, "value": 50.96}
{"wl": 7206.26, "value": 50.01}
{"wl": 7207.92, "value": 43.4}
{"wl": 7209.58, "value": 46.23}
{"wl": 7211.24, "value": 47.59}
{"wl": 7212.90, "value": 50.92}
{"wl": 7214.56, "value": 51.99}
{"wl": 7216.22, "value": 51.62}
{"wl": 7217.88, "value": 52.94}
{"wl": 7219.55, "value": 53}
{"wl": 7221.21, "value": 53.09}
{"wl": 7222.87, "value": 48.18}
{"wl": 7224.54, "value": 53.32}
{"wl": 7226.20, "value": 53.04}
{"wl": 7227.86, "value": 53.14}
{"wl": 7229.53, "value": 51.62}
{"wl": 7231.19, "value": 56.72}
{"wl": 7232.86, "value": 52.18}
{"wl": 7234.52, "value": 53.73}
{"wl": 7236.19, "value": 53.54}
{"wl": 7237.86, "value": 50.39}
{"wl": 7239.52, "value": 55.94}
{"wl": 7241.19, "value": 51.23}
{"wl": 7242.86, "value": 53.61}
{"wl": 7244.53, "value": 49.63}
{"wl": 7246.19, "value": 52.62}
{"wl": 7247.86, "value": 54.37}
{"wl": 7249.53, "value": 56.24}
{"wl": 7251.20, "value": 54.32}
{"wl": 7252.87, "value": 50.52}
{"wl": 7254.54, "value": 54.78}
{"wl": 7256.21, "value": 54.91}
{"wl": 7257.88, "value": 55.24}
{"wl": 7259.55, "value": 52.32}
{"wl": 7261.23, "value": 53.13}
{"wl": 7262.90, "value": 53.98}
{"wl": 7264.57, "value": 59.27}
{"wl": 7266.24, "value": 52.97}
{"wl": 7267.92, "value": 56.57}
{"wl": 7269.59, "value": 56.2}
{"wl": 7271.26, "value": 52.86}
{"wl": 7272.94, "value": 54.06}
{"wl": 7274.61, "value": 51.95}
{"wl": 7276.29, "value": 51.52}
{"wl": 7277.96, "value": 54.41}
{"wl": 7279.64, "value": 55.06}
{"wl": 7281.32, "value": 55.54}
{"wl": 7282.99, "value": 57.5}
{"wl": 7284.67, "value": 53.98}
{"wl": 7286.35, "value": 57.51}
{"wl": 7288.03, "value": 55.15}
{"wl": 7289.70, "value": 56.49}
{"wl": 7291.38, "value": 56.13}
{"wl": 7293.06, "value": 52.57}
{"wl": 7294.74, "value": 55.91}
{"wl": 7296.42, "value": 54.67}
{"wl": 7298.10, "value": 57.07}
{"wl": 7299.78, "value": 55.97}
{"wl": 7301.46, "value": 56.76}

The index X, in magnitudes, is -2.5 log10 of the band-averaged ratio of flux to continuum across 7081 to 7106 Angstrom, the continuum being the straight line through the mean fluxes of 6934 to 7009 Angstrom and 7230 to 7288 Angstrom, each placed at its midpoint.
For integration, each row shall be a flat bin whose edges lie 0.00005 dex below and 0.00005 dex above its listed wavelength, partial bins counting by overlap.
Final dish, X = 0.052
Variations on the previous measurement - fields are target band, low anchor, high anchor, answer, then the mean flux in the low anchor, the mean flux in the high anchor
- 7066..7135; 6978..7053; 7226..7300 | 0.066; 53.1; 54.2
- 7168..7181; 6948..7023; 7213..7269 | 0.071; 51.4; 53.3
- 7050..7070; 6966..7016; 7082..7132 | -0.054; 51.2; 49.5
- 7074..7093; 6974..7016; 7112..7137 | -0.057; 51.2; 48.2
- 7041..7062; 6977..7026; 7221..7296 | -0.063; 51.4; 54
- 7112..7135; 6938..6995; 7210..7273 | 0.082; 50.8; 53.2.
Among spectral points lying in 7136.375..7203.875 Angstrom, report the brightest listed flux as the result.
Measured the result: 55.31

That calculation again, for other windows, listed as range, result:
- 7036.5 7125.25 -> 59.6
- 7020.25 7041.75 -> 57.87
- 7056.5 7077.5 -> 54.21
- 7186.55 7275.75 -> 59.27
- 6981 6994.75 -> 53.15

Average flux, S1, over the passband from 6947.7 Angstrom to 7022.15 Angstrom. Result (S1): 51.4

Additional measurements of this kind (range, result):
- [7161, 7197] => 50.2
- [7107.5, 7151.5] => 47.6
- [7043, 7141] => 51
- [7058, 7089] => 52.5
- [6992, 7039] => 52.5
